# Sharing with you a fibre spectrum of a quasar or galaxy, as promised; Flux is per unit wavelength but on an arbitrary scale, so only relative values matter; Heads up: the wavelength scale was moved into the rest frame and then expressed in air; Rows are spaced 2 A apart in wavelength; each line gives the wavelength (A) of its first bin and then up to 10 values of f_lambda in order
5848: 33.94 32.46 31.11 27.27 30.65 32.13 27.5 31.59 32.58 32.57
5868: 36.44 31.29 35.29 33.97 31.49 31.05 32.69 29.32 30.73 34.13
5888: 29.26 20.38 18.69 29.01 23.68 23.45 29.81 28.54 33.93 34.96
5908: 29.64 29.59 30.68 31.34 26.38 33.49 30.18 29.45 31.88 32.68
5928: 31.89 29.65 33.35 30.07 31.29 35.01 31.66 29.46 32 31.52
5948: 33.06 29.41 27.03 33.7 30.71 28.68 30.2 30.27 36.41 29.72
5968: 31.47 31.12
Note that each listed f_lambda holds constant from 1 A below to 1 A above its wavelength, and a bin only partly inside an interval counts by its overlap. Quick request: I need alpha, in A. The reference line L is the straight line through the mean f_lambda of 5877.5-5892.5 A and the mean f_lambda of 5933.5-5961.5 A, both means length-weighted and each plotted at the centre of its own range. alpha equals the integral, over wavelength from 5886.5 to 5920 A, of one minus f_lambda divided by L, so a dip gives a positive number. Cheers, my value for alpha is 0.9 A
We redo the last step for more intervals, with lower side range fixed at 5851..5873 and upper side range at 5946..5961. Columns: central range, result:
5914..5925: 0.2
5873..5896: 1.8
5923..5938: -0.5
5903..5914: -0.2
